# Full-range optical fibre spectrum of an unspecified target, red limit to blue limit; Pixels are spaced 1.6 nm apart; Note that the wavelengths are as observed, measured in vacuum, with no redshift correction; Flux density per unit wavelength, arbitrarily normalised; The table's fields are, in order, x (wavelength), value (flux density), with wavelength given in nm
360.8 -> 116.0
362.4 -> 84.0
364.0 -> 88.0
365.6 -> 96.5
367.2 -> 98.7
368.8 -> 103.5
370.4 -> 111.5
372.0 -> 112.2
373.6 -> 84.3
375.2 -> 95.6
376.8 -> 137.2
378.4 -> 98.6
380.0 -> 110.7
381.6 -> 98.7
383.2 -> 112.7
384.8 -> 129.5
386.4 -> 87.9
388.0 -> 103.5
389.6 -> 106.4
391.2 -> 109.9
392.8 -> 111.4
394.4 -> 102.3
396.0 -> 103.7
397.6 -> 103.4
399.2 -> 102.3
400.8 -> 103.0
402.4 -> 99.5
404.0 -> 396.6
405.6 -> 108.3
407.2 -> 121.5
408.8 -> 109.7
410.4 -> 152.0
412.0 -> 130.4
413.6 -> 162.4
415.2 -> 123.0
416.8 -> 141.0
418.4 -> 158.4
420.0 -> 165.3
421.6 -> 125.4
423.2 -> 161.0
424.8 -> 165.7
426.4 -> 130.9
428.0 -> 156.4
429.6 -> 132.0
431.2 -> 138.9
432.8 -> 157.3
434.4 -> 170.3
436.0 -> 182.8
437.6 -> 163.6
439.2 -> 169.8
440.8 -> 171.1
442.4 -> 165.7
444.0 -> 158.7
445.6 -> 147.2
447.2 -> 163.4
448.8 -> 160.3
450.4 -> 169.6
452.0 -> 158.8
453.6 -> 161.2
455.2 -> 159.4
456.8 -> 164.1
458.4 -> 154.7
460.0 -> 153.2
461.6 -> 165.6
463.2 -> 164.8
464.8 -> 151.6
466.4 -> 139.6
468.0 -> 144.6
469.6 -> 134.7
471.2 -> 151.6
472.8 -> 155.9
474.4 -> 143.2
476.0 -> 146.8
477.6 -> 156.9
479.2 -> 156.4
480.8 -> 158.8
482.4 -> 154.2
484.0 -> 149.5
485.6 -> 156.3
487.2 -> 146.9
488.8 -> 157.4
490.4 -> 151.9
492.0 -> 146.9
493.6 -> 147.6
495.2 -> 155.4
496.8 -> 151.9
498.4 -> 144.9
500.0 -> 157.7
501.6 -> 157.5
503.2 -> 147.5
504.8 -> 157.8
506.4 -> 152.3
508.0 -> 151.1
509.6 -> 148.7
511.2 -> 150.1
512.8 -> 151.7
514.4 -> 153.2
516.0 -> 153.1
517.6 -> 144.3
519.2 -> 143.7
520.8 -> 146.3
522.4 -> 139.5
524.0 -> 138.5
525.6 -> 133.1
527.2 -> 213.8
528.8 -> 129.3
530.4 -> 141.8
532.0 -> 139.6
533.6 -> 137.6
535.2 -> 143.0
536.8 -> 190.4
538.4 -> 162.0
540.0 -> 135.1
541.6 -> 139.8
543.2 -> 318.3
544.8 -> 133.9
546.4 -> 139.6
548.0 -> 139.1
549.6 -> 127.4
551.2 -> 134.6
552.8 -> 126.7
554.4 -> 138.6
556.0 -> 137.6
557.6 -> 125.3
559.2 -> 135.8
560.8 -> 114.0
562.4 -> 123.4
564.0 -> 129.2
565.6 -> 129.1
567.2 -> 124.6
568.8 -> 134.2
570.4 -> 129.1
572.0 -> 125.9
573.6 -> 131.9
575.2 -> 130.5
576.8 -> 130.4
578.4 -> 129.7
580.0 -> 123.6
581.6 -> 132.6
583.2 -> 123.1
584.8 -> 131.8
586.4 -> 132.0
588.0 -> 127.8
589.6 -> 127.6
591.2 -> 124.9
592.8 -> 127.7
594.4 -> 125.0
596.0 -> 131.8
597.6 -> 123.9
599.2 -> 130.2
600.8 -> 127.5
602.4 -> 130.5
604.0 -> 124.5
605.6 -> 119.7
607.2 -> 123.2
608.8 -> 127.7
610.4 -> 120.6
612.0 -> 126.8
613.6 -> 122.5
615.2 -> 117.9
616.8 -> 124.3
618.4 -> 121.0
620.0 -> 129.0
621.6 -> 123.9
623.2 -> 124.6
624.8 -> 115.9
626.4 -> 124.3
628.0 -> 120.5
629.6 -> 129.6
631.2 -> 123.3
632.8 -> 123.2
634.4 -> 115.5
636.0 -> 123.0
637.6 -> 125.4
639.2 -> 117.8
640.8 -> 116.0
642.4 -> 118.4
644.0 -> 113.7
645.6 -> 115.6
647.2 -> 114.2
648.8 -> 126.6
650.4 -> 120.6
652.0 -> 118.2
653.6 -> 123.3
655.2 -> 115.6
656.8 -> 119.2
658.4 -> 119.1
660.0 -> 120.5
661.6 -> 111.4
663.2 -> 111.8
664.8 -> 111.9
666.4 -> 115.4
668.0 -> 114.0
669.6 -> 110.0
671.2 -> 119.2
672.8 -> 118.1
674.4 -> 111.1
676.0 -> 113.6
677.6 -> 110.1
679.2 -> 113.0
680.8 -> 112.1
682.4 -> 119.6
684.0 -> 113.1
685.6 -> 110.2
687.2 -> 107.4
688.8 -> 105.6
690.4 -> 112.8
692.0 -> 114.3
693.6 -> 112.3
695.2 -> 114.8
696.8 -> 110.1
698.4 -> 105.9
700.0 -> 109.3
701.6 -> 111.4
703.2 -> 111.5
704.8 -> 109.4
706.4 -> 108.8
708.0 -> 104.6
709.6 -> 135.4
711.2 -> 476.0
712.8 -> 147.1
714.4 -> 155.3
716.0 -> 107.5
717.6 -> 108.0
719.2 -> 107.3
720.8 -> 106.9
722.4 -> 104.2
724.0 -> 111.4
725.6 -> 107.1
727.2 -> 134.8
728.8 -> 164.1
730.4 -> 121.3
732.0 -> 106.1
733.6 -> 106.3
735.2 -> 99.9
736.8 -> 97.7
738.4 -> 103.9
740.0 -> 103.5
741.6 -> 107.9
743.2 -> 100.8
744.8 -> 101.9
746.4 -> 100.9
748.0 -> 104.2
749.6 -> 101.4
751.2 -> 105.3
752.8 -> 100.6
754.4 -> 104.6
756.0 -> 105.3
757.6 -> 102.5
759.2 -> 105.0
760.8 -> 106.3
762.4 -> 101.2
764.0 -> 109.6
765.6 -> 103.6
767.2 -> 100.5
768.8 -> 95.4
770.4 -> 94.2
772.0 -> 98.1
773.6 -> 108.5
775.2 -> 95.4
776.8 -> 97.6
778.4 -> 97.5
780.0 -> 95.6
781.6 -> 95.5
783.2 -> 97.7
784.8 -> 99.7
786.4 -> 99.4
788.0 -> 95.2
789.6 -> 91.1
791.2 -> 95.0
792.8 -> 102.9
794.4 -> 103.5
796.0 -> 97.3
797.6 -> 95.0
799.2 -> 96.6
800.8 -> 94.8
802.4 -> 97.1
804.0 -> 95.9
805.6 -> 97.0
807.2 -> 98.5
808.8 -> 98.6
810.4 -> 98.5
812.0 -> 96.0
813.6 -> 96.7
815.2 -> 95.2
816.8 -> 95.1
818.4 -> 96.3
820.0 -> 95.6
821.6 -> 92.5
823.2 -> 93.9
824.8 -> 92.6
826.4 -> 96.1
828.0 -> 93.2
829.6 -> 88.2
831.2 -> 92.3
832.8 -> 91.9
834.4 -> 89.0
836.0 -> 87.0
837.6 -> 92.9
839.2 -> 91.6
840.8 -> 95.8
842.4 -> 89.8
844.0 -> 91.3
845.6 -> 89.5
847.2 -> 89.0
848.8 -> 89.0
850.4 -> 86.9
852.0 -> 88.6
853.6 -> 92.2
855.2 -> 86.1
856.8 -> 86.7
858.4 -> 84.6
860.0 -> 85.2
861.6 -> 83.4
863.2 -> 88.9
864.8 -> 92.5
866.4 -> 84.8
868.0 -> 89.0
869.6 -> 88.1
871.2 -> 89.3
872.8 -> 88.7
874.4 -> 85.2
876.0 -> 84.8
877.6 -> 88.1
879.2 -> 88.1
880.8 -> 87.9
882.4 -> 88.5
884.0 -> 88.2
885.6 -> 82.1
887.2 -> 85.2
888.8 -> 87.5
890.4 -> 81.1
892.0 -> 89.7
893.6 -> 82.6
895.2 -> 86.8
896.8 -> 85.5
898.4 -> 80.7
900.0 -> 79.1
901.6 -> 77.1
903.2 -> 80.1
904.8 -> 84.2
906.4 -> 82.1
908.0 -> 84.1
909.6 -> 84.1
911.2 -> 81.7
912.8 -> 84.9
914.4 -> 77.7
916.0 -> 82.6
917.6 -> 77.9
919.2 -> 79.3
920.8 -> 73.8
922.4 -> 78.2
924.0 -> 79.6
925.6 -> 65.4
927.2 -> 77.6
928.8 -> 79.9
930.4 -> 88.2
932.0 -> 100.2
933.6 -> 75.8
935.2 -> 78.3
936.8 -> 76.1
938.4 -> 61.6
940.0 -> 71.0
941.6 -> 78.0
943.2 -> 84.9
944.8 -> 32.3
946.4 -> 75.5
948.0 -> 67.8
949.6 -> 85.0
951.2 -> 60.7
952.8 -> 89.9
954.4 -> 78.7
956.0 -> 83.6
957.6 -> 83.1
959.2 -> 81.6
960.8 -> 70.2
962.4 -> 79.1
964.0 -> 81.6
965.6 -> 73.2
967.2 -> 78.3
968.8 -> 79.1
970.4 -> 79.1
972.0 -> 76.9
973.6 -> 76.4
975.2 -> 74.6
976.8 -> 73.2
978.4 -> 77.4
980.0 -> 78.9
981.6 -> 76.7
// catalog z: 0.084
